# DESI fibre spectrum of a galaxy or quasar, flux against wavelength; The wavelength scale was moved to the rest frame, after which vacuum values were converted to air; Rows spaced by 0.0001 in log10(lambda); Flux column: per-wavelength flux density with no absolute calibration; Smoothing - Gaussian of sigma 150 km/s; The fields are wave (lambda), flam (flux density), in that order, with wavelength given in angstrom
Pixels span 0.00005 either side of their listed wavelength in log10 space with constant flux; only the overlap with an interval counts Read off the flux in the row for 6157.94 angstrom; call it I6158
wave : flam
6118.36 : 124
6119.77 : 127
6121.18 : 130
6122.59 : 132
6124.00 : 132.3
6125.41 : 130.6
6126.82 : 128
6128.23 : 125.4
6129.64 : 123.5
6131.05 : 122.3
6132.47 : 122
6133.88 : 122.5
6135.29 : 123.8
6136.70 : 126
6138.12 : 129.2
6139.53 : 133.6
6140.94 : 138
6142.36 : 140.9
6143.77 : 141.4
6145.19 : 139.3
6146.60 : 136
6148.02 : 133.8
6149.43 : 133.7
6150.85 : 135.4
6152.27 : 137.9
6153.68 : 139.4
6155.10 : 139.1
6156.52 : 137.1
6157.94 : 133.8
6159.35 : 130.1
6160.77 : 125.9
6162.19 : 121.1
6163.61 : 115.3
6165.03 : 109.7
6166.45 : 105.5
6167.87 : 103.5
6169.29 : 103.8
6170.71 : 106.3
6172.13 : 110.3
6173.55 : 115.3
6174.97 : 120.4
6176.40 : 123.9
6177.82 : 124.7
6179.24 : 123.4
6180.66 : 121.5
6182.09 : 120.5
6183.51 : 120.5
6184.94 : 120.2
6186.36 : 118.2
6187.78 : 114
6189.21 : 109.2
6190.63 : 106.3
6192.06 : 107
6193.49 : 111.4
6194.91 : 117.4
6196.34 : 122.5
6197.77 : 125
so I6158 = 133.8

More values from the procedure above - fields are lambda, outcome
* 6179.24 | 123.4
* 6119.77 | 127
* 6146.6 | 136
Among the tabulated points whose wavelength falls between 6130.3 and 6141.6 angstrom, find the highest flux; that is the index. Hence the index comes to 138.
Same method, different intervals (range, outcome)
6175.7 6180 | 124.7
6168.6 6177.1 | 123.9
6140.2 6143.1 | 140.9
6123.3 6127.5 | 132.3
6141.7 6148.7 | 141.4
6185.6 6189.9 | 118.2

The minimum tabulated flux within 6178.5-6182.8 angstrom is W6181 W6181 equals 120.5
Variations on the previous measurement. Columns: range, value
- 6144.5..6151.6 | 133.7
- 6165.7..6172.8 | 103.5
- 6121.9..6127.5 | 128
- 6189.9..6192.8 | 106.3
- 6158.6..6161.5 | 125.9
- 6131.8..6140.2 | 122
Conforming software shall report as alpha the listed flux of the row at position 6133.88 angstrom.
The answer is 122.5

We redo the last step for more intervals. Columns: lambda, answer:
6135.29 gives 123.8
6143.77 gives 141.4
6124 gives 132.3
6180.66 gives 121.5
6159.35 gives 130.1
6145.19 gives 139.3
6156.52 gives 137.1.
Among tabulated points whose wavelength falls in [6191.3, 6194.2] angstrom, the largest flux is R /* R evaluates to 111.4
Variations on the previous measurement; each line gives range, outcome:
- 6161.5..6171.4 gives 121.1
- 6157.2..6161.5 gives 133.8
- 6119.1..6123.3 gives 132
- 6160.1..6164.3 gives 125.9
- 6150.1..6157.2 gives 139.4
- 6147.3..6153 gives 137.9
